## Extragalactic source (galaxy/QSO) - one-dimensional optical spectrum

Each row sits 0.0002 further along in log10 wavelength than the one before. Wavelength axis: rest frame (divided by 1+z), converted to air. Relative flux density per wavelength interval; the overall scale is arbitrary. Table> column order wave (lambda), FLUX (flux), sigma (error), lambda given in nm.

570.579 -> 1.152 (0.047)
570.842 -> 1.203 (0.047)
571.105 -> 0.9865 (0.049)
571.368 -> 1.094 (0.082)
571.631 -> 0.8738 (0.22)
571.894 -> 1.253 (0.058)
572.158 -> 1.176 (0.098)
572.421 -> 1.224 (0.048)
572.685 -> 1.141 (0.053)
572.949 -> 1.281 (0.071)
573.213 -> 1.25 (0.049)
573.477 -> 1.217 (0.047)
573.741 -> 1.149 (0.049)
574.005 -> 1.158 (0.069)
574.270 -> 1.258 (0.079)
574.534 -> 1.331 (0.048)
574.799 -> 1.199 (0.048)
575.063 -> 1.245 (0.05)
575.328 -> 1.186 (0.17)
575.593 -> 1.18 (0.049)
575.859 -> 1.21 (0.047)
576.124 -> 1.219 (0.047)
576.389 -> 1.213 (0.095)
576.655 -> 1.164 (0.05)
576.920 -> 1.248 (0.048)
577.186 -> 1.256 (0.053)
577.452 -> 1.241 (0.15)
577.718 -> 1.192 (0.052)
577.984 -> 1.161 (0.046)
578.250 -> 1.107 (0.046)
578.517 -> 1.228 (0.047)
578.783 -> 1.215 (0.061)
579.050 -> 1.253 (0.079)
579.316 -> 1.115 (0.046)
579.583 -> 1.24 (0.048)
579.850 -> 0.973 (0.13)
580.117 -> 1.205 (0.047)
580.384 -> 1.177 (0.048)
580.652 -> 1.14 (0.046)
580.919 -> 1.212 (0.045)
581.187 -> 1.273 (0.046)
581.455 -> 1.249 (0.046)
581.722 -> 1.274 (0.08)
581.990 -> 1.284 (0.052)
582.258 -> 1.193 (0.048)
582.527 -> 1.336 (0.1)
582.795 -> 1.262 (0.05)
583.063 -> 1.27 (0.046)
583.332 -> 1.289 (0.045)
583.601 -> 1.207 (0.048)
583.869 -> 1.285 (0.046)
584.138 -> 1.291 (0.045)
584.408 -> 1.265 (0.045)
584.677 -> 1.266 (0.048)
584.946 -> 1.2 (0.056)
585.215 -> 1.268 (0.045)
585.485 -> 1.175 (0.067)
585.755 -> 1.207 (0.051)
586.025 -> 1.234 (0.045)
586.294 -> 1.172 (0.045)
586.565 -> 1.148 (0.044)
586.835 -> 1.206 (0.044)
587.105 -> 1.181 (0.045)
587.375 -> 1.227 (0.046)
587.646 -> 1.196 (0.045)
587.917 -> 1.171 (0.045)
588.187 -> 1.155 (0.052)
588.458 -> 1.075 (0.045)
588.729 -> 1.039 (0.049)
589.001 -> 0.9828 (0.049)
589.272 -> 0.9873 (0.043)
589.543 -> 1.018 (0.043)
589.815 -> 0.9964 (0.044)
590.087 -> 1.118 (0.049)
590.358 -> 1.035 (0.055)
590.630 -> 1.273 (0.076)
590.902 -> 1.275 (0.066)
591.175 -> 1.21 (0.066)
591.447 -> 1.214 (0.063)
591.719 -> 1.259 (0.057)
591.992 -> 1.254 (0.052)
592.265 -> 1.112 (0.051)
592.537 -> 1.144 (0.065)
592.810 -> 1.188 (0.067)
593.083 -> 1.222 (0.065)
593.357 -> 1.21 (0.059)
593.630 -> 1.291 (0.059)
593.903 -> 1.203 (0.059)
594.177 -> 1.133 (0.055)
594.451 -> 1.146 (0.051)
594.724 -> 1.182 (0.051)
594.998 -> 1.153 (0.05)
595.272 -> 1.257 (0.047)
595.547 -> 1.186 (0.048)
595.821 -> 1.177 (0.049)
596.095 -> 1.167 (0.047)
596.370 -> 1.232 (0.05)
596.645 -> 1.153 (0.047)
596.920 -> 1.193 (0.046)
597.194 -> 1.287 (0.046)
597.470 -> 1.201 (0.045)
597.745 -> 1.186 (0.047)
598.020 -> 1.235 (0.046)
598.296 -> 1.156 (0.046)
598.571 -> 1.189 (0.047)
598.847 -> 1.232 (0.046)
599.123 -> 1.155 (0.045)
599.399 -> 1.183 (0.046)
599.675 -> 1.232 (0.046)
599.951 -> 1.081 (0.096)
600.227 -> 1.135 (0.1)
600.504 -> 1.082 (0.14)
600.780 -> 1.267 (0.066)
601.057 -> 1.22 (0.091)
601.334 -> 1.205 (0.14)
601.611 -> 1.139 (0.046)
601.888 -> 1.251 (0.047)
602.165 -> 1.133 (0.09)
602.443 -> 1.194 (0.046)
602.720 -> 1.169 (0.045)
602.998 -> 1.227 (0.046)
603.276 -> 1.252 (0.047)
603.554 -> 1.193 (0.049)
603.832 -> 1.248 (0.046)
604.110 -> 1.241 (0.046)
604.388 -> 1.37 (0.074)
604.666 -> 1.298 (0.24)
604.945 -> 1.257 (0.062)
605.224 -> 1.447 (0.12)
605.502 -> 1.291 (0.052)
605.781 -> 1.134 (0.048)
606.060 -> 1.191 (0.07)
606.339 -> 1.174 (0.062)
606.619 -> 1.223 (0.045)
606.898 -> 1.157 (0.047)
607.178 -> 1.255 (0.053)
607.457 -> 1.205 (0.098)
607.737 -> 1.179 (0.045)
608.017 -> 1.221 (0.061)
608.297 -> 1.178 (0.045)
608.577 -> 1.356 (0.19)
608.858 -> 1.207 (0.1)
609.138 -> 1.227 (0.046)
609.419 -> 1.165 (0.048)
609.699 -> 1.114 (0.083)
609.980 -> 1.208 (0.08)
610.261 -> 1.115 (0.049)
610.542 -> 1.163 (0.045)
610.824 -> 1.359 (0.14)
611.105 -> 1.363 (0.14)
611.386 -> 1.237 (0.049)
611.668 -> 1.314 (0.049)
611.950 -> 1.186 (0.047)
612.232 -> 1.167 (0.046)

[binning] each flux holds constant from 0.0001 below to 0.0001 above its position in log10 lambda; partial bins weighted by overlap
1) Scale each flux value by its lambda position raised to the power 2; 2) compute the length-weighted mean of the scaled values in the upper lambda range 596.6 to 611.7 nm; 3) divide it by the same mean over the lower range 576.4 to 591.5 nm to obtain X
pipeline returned 1.1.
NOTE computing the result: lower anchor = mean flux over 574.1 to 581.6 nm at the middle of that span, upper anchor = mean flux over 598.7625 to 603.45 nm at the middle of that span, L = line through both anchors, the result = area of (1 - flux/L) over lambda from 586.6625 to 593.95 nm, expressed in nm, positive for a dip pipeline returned 0.22 nm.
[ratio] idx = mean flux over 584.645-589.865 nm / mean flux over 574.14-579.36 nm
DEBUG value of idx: 0.94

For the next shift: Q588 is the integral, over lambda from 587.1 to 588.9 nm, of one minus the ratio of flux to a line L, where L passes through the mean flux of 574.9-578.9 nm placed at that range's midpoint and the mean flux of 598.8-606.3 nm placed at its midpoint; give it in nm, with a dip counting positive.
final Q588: 0.10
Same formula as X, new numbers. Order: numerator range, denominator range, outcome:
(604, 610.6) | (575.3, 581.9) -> 1.13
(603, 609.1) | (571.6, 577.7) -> 1.14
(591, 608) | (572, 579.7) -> 1.08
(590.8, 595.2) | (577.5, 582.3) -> 1.05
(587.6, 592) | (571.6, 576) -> 0.99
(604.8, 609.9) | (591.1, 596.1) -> 1.07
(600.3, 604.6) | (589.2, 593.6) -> 1.08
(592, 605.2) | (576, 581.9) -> 1.07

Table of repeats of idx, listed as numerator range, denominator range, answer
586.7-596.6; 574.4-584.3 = 0.95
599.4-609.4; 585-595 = 1.05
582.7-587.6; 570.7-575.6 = 1.04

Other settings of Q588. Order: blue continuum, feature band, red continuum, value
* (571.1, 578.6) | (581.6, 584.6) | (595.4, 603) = -0.20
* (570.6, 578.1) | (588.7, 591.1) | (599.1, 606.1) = 0.24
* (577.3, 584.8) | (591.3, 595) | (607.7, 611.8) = 0.09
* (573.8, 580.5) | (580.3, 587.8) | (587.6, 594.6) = -0.37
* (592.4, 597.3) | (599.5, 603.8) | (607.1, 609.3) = 0.09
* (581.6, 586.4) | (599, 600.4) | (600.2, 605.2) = 0.08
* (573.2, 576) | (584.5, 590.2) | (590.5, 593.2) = 0.33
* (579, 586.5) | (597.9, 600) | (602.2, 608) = 0.08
